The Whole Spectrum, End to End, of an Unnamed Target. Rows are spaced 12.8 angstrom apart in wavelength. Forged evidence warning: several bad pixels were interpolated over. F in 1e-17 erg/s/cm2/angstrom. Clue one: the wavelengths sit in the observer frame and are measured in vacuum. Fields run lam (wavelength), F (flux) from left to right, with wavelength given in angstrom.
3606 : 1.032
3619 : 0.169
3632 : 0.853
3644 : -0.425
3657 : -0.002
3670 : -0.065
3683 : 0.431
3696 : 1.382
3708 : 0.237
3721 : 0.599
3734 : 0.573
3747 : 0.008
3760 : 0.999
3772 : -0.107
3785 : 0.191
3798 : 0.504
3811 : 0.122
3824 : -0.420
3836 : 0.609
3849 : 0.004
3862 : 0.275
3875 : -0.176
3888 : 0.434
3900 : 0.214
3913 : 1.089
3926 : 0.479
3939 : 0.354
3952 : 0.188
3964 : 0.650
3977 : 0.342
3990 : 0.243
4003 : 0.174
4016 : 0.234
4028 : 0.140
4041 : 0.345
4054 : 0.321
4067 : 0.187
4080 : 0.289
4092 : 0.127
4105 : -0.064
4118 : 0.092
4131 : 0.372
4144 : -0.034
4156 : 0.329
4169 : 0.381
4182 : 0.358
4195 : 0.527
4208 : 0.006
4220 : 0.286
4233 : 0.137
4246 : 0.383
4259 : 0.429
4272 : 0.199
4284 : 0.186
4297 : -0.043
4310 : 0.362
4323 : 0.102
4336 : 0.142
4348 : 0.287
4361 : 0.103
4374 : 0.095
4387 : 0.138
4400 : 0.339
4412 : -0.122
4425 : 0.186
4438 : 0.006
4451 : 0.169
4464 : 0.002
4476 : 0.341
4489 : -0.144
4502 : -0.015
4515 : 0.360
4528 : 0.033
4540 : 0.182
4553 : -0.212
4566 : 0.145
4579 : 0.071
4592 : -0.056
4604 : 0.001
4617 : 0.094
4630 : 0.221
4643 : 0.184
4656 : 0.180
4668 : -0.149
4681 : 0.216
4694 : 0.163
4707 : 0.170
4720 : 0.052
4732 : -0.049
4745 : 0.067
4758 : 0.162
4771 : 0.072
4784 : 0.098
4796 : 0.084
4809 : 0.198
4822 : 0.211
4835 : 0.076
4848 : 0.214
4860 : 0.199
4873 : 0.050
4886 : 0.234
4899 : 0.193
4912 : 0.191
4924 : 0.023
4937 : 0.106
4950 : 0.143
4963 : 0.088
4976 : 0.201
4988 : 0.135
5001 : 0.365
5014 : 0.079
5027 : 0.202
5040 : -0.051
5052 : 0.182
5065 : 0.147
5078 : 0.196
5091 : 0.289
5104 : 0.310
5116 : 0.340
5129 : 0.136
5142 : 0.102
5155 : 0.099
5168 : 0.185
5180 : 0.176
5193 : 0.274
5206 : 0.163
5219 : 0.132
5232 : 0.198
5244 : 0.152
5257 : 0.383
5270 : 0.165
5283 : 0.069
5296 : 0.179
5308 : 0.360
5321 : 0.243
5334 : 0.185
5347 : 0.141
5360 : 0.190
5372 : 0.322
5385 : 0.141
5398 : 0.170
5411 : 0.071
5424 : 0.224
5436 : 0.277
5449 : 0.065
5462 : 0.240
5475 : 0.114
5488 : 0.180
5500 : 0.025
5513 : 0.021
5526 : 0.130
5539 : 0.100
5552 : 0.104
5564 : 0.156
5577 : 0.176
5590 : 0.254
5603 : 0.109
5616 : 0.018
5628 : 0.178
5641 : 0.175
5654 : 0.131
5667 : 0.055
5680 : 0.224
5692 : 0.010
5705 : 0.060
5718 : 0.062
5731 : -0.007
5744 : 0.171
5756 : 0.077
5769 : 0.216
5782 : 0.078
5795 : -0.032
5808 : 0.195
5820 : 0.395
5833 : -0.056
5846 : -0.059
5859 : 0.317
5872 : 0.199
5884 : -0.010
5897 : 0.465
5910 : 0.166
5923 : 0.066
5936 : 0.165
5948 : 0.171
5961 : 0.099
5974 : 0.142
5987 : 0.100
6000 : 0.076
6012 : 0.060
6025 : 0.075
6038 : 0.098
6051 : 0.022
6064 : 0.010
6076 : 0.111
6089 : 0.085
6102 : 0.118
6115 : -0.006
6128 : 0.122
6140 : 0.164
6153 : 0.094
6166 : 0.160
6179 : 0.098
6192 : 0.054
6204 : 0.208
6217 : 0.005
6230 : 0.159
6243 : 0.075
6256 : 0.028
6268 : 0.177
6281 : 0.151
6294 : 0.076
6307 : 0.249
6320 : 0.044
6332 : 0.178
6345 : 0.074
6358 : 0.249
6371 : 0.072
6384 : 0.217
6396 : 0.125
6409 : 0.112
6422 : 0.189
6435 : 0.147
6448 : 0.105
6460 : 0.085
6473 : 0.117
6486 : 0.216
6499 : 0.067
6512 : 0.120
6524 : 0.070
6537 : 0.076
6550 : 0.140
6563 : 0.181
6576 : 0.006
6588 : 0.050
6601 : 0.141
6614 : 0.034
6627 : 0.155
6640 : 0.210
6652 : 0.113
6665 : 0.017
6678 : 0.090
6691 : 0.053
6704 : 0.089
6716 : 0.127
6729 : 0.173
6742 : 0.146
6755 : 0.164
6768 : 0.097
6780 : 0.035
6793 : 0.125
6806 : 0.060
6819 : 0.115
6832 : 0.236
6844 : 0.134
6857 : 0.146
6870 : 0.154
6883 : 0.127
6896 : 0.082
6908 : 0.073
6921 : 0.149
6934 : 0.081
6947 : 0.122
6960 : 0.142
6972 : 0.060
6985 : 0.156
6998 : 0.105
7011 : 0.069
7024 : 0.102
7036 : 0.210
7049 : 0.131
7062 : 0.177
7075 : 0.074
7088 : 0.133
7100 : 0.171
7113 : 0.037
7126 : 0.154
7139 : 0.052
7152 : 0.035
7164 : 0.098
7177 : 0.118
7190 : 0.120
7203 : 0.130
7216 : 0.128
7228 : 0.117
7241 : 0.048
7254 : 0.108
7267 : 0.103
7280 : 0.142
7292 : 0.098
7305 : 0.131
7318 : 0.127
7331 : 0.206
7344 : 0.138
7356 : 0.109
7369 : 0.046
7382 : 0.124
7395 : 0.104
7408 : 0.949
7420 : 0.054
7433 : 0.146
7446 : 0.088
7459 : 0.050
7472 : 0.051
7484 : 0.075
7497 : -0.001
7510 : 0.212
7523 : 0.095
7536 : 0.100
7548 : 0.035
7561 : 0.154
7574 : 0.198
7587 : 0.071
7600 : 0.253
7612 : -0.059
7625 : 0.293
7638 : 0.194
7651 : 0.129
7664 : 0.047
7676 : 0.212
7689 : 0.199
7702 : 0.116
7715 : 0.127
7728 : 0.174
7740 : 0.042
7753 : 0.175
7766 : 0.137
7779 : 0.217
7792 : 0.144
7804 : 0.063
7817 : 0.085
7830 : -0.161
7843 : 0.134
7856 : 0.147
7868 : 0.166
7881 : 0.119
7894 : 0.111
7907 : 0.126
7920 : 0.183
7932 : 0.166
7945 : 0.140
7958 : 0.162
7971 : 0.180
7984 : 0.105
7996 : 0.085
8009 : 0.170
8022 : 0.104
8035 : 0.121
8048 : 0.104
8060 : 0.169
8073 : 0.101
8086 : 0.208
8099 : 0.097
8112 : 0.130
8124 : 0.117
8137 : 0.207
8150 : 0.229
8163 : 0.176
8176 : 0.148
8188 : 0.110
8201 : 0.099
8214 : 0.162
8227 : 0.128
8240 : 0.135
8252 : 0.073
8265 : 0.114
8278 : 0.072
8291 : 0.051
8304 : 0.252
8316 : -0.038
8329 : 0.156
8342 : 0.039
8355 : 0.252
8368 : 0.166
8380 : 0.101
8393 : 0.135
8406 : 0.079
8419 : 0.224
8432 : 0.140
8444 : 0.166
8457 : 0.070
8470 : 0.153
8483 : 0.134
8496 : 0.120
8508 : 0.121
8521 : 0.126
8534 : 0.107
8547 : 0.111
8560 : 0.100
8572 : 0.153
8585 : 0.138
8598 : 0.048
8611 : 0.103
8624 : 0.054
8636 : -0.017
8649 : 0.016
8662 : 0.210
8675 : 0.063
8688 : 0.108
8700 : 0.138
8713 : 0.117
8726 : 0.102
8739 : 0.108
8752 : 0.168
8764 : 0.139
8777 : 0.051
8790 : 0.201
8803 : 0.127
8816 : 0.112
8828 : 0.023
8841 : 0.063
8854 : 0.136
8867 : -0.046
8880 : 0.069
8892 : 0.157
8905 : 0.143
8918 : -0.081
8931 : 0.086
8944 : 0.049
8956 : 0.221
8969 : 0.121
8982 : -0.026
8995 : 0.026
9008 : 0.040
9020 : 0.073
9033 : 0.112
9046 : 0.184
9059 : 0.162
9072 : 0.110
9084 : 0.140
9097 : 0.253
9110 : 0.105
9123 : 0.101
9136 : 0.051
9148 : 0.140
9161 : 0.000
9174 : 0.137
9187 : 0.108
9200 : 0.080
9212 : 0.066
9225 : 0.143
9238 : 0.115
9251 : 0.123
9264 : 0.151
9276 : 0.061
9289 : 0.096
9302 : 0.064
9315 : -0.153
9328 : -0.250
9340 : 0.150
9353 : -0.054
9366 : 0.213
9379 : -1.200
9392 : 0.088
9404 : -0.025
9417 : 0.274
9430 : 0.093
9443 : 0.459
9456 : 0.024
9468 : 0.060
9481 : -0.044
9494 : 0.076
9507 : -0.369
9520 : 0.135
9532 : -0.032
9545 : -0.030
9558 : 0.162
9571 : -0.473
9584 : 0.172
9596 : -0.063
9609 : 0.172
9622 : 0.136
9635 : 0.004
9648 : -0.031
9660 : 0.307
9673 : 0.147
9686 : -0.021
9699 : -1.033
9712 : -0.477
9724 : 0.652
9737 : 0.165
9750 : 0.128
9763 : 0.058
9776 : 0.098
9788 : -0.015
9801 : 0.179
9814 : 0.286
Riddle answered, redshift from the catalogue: 0.987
